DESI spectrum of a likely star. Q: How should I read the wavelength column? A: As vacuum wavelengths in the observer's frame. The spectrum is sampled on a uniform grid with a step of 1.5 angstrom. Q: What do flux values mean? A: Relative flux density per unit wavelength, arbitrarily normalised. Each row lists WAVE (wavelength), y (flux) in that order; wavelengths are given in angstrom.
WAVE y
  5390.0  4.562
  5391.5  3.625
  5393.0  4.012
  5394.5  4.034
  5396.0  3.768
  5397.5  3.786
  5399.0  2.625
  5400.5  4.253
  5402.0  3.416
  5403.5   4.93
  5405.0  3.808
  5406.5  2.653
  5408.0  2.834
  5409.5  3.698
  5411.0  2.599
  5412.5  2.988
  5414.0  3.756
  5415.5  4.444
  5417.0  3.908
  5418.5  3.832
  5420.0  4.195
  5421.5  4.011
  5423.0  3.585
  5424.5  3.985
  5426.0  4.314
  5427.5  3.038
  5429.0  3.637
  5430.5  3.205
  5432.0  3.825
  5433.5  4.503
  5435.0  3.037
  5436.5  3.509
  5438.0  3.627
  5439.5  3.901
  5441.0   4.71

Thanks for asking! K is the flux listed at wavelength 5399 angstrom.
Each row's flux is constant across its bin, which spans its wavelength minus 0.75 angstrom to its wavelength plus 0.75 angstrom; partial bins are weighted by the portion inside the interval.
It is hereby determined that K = 2.625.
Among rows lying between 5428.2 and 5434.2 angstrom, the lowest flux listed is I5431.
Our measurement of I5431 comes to 3.205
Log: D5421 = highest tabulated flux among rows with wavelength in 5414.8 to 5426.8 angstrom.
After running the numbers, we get 4.444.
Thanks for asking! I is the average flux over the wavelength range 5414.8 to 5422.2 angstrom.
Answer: 4.08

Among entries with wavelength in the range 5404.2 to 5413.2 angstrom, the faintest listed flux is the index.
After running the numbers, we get 2.599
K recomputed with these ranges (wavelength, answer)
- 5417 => 3.908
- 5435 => 3.037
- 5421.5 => 4.011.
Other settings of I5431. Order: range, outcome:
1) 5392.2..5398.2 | 3.768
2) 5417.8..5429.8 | 3.038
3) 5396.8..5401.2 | 2.625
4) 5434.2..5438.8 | 3.037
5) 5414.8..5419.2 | 3.832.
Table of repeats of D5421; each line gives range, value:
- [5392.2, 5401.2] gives 4.253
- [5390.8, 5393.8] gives 4.012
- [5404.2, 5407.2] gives 3.808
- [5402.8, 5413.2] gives 4.93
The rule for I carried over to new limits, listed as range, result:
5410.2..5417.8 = 3.54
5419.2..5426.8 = 4.01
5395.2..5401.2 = 3.61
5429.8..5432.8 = 3.54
